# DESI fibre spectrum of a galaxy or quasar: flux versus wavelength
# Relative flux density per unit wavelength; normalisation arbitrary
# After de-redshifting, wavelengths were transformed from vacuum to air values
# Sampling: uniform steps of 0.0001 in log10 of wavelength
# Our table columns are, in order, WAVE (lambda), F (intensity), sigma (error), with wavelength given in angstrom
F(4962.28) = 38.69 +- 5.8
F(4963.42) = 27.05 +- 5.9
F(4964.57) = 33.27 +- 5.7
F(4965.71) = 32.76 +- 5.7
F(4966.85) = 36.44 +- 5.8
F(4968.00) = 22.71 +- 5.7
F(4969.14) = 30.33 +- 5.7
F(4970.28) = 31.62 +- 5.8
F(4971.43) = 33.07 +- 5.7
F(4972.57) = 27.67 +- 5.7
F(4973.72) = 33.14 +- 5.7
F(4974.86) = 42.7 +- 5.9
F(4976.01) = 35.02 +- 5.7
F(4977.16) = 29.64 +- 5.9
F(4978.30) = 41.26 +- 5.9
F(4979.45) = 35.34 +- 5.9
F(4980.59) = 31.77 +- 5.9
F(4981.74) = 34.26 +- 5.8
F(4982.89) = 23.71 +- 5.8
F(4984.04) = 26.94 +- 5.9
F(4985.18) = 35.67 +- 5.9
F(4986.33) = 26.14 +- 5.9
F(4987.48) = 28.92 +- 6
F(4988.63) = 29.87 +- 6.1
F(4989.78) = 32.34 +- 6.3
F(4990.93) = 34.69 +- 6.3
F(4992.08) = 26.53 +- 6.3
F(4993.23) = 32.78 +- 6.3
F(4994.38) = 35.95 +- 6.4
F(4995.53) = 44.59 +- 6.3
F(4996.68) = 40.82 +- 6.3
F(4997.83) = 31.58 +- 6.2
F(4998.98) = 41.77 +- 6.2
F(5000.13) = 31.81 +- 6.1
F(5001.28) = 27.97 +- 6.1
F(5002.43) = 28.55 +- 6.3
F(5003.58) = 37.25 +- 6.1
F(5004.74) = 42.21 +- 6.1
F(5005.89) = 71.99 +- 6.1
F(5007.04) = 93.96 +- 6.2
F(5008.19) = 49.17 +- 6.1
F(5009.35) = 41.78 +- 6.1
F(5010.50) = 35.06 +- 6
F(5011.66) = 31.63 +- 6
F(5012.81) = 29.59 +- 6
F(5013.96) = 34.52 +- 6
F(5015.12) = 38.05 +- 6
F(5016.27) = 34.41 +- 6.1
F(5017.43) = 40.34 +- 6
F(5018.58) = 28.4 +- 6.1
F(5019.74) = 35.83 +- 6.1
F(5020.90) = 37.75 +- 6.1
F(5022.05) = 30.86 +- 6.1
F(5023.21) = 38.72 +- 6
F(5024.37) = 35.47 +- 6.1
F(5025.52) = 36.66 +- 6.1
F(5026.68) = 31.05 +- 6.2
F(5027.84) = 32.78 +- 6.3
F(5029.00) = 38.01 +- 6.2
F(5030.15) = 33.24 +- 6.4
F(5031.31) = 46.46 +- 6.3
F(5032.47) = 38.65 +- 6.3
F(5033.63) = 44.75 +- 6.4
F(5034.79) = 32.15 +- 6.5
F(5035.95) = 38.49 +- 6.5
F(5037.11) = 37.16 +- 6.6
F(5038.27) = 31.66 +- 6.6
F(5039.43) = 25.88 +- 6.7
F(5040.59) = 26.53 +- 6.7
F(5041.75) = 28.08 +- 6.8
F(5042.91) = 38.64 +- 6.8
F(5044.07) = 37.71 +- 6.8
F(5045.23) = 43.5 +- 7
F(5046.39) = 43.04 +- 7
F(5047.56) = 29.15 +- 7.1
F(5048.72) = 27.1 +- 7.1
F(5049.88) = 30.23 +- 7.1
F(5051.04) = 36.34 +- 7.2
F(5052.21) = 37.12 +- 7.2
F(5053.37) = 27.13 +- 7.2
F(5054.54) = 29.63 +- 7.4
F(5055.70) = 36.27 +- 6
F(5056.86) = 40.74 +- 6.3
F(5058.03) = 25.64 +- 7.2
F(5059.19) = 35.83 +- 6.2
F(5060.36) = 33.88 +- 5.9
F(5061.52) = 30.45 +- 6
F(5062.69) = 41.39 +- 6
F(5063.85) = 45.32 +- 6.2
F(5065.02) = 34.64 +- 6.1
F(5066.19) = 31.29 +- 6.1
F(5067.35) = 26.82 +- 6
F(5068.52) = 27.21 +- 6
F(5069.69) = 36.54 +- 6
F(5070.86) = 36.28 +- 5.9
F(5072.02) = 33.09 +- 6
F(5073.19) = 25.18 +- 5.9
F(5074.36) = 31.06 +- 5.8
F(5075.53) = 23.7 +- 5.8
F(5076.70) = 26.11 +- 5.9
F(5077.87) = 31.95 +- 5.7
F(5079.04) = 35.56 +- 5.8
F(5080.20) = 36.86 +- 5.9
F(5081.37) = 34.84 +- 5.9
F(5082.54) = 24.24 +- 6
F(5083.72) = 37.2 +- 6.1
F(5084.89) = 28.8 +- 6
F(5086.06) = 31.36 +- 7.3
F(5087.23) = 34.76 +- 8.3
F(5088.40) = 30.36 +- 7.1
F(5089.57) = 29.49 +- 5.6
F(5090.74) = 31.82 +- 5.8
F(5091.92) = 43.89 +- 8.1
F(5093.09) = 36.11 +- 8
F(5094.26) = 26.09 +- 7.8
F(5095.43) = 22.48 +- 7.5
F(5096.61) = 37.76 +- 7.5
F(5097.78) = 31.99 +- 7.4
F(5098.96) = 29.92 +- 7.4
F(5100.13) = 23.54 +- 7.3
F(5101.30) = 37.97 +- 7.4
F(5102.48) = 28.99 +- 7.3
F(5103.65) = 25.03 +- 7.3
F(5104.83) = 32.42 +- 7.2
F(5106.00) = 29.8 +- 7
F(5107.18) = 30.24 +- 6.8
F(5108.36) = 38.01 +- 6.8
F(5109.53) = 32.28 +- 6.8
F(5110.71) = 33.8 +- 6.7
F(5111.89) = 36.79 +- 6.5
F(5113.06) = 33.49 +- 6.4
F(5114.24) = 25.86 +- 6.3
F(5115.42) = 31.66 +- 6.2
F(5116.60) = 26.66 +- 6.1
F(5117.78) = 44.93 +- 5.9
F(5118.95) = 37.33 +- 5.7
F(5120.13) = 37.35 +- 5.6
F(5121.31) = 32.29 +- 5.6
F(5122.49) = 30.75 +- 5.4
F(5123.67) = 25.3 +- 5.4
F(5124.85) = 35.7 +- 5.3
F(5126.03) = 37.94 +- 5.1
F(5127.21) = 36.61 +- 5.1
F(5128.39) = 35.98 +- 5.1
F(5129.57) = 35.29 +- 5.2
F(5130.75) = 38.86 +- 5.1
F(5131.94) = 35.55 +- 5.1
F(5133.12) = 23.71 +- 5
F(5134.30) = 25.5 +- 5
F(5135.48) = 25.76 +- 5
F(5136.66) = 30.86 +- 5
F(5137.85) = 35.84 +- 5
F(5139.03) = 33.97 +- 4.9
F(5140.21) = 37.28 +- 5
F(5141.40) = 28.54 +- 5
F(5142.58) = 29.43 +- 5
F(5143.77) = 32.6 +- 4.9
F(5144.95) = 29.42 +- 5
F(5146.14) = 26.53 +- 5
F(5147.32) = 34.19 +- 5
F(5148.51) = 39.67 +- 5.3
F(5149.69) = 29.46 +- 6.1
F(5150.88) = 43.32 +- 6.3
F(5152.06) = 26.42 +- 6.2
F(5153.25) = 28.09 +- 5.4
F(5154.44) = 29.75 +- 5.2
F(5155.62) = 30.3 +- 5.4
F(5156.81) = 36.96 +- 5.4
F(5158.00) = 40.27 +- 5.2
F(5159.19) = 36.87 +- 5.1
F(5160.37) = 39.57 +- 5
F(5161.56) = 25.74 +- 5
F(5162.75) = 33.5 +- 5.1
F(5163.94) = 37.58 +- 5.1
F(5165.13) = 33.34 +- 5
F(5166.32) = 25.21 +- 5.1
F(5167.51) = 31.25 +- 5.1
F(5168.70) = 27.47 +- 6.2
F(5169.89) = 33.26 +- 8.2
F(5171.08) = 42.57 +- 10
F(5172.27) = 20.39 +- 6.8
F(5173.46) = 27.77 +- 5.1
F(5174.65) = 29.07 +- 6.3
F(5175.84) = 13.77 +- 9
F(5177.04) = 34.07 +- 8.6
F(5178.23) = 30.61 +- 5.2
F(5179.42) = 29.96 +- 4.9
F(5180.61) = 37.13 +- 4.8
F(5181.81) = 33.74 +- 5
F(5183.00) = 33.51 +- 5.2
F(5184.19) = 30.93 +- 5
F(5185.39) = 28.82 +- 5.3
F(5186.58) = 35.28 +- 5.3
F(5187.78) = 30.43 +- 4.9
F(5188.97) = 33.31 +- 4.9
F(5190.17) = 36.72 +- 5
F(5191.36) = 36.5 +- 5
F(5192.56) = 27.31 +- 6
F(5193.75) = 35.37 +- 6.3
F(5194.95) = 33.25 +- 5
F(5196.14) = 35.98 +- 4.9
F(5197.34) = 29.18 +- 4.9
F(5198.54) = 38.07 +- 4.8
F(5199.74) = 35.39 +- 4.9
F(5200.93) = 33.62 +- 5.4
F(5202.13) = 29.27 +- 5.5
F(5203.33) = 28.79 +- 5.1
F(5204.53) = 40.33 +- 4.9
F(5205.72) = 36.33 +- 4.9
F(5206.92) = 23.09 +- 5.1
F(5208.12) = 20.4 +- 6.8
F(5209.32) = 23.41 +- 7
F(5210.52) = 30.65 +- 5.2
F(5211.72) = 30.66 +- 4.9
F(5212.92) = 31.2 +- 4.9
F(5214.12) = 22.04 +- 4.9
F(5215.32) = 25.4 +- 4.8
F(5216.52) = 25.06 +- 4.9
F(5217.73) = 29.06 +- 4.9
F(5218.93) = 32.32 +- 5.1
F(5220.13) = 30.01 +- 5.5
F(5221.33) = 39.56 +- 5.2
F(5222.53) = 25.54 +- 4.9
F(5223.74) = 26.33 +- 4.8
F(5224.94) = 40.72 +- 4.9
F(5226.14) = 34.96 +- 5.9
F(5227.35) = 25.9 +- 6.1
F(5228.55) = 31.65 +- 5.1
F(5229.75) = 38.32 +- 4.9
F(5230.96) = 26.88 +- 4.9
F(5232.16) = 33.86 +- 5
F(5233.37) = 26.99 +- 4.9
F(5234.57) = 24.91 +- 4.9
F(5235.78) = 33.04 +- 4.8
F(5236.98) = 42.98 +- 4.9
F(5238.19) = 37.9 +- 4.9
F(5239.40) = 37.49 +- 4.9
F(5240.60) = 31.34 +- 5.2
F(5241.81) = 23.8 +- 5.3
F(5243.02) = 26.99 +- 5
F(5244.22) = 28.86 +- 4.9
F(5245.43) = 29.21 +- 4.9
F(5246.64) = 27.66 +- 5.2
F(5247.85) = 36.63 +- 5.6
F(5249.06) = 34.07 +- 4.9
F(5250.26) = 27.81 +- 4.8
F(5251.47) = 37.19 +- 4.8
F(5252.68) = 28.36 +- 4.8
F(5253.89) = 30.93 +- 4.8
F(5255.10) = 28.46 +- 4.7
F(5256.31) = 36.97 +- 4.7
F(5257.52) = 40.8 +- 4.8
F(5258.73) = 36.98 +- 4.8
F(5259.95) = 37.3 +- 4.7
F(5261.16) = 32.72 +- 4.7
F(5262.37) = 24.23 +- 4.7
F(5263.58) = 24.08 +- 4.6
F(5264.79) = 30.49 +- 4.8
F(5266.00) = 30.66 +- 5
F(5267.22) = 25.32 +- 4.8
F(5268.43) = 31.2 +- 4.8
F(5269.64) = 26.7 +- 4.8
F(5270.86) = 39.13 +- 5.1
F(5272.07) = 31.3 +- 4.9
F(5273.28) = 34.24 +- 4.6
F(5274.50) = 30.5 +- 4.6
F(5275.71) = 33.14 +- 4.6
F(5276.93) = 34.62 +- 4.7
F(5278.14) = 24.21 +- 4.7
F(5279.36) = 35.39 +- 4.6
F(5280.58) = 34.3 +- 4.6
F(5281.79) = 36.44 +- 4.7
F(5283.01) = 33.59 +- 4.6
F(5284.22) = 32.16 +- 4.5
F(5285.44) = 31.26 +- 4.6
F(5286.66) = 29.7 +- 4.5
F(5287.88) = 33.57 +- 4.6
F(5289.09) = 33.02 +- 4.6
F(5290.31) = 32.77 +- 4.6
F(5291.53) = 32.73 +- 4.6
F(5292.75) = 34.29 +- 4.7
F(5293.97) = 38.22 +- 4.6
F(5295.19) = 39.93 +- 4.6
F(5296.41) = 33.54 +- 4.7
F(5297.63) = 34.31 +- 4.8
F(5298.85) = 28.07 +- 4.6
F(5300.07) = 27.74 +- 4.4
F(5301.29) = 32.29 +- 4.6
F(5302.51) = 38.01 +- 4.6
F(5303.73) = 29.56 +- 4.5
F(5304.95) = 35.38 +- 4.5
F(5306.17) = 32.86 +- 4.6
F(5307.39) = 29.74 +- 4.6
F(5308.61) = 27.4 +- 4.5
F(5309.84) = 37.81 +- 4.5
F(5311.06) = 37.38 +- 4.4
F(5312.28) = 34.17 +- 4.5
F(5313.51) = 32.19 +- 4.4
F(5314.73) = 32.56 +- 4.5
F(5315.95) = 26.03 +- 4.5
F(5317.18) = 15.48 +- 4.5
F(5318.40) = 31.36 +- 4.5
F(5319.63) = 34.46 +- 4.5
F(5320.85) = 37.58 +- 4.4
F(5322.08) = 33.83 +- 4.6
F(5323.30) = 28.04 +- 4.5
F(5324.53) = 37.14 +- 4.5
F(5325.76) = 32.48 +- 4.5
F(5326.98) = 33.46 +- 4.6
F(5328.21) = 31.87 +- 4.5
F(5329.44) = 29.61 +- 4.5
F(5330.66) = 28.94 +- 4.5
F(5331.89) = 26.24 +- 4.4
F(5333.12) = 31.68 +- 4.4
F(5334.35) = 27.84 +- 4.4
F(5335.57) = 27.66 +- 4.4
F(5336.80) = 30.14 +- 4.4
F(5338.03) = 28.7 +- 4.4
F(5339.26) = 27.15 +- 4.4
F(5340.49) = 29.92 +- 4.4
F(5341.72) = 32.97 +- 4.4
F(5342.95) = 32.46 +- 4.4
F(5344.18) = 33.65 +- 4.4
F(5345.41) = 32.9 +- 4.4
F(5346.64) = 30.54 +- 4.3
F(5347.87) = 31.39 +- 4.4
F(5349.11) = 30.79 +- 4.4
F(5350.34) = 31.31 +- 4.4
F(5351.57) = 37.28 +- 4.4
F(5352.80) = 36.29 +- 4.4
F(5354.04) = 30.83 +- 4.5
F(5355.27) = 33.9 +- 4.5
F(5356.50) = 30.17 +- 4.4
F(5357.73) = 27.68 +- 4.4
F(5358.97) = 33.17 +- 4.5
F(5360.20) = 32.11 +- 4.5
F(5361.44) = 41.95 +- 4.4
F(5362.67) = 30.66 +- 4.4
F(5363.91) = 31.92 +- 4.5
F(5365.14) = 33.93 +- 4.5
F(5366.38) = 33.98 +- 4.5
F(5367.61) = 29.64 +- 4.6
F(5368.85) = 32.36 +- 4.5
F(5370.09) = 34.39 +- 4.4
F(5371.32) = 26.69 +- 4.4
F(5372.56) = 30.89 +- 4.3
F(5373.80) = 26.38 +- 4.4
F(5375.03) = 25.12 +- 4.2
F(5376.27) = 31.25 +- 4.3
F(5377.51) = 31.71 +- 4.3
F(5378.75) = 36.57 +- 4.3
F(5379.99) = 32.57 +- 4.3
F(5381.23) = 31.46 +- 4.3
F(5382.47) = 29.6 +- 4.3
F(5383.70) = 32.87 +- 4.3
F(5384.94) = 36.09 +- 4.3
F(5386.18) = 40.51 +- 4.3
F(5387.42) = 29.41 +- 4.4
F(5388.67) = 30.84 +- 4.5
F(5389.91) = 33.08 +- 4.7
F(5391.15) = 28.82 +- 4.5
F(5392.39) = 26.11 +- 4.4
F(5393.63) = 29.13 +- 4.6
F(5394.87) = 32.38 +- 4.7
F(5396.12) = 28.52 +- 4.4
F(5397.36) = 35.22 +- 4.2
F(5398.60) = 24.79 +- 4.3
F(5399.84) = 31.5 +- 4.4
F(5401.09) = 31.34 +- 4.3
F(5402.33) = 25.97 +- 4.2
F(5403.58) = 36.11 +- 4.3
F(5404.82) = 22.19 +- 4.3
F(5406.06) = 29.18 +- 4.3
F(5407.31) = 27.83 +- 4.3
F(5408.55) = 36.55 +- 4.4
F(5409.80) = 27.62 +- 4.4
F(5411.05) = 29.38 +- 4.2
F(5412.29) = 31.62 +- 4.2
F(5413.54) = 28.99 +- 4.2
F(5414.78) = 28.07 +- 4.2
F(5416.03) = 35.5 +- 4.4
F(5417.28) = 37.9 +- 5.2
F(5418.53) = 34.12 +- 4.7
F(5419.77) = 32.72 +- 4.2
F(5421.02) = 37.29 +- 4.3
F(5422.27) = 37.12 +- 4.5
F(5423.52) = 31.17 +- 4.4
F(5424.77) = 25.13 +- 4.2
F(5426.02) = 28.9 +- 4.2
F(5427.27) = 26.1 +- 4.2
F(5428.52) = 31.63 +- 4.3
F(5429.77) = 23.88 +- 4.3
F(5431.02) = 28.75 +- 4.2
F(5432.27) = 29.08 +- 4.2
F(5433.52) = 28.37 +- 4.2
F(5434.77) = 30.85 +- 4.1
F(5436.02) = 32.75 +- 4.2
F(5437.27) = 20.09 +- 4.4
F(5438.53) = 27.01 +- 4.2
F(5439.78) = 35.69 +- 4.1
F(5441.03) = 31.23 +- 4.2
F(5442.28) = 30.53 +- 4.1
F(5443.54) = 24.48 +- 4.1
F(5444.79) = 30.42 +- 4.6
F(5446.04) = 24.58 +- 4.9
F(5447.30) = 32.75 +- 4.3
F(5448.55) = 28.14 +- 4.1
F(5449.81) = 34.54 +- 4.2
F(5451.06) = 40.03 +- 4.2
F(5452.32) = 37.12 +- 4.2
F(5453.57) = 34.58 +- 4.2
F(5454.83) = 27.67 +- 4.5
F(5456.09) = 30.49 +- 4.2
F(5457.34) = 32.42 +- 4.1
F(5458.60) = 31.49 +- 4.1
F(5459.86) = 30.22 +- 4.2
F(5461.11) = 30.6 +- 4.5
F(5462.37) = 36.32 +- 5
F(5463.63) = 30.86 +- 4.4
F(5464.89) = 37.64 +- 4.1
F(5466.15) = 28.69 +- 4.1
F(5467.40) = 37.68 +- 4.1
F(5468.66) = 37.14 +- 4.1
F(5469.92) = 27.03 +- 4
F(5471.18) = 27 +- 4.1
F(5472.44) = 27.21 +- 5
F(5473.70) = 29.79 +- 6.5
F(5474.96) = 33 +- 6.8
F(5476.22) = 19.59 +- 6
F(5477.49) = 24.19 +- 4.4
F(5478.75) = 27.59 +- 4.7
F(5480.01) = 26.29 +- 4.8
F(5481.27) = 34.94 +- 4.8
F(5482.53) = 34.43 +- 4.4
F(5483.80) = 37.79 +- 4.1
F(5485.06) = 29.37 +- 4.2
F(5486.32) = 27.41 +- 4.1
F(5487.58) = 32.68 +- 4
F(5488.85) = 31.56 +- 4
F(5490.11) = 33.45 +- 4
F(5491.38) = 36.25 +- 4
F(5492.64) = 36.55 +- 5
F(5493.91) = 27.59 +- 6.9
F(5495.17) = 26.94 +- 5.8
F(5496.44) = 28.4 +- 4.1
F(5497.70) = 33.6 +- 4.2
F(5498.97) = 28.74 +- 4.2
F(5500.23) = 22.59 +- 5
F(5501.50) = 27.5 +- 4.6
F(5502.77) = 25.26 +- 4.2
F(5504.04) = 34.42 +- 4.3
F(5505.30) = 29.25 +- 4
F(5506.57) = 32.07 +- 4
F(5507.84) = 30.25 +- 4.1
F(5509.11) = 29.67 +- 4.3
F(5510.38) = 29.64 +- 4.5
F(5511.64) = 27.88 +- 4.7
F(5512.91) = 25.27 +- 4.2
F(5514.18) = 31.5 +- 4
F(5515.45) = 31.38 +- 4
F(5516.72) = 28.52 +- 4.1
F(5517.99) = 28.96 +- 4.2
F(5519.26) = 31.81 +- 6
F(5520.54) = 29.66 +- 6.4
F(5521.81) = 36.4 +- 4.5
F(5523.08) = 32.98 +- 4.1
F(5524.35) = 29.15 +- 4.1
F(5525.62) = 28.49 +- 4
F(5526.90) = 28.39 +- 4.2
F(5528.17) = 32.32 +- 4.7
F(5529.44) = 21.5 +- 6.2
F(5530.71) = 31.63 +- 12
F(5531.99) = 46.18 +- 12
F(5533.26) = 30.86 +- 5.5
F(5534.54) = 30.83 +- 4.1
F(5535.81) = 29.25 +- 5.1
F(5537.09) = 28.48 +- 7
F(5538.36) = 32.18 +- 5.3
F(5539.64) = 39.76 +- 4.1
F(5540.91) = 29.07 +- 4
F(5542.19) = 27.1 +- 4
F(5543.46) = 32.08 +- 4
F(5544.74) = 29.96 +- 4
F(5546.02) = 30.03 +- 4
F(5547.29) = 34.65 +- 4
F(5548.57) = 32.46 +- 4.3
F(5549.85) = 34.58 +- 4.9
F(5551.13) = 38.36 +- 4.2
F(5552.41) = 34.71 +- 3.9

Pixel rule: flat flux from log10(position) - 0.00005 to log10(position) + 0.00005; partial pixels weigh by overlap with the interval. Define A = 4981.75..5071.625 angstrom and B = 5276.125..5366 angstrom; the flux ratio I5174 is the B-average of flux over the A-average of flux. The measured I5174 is 0.9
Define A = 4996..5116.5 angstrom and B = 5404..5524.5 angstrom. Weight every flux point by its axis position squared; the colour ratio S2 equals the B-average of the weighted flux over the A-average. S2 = 1.03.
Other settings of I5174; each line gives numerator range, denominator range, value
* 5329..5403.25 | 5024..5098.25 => 0.93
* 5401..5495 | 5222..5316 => 0.96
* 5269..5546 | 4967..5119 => 0.91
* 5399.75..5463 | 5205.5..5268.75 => 1.00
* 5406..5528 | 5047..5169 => 0.94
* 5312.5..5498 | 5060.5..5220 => 0.97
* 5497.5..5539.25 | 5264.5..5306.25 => 0.93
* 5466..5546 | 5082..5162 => 0.94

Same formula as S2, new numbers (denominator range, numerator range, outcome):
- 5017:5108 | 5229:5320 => 1.05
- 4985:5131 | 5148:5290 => 0.98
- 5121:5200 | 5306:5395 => 1.05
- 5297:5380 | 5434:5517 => 1.02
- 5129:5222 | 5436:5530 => 1.08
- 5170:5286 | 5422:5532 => 1.06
